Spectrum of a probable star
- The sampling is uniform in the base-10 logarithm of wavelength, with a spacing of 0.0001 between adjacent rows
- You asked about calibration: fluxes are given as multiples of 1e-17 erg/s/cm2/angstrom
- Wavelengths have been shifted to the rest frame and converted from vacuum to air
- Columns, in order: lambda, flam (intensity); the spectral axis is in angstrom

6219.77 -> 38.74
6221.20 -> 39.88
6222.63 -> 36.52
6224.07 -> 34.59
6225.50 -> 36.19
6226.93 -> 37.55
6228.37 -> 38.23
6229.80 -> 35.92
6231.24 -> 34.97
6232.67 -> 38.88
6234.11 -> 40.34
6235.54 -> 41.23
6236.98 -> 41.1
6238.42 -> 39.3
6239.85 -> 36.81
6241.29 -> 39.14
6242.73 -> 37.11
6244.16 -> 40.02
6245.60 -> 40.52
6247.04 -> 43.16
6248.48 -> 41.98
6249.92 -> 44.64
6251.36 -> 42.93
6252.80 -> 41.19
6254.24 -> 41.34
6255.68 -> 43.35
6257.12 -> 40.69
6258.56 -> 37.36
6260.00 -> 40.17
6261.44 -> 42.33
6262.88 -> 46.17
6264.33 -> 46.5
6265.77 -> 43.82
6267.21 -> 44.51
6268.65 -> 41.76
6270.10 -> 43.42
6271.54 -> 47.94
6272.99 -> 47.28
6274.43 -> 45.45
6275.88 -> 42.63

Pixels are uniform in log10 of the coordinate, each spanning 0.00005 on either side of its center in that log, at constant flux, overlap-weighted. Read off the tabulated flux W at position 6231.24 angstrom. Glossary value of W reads 34.97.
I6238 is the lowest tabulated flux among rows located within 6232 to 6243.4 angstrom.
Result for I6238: 36.81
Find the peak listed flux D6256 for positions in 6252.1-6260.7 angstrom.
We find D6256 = 43.35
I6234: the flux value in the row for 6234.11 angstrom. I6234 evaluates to 40.34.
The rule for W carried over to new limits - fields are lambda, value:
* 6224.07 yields 34.59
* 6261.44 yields 42.33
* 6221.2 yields 39.88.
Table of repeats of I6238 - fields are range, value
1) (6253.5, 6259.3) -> 37.36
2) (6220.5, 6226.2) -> 34.59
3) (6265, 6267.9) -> 43.82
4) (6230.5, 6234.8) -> 34.97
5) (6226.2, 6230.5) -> 35.92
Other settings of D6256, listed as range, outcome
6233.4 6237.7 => 41.23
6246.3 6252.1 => 44.64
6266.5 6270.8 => 44.51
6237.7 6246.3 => 40.52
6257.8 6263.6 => 46.17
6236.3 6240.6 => 41.1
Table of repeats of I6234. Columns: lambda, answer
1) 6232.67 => 38.88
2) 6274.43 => 45.45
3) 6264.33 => 46.5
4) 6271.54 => 47.94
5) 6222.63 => 36.52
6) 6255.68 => 43.35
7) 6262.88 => 46.17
